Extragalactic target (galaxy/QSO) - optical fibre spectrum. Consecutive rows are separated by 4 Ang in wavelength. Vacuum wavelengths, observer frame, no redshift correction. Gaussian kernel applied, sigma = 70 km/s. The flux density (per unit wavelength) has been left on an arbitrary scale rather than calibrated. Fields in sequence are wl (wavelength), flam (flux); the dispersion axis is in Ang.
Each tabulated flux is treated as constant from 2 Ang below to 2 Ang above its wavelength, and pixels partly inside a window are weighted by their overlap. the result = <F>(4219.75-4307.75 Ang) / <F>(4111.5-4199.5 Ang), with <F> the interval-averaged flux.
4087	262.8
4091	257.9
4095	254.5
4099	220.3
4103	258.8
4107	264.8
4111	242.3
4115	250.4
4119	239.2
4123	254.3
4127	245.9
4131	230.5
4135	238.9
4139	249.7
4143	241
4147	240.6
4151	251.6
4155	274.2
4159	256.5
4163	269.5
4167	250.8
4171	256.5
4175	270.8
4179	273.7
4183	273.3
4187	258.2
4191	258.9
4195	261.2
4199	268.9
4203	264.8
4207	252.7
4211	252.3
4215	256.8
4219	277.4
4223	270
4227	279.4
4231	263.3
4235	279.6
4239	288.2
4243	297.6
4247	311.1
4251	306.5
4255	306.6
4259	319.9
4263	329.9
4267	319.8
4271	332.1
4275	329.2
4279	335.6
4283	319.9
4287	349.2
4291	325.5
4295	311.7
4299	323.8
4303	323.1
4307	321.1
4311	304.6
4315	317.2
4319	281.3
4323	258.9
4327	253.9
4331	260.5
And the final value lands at 1.2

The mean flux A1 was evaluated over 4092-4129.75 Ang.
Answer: 248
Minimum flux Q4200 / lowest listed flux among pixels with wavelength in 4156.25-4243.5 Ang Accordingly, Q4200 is 250.8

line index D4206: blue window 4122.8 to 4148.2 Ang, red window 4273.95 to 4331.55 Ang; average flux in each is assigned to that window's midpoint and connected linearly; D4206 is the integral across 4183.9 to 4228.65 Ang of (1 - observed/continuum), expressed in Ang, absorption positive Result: 1.1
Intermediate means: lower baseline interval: 242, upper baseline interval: 309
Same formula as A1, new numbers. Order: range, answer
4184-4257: 275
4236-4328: 312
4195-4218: 260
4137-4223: 260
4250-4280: 323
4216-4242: 276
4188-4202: 263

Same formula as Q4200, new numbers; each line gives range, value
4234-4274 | 279.6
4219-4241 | 263.3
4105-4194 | 230.5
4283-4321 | 281.3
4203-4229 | 252.3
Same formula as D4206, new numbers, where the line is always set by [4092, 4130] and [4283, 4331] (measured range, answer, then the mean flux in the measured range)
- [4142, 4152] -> 0.5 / 244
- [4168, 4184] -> 0.0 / 267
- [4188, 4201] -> 0.5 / 263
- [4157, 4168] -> 0.1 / 260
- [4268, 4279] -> -1.3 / 331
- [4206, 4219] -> 0.9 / 258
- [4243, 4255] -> -0.8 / 307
